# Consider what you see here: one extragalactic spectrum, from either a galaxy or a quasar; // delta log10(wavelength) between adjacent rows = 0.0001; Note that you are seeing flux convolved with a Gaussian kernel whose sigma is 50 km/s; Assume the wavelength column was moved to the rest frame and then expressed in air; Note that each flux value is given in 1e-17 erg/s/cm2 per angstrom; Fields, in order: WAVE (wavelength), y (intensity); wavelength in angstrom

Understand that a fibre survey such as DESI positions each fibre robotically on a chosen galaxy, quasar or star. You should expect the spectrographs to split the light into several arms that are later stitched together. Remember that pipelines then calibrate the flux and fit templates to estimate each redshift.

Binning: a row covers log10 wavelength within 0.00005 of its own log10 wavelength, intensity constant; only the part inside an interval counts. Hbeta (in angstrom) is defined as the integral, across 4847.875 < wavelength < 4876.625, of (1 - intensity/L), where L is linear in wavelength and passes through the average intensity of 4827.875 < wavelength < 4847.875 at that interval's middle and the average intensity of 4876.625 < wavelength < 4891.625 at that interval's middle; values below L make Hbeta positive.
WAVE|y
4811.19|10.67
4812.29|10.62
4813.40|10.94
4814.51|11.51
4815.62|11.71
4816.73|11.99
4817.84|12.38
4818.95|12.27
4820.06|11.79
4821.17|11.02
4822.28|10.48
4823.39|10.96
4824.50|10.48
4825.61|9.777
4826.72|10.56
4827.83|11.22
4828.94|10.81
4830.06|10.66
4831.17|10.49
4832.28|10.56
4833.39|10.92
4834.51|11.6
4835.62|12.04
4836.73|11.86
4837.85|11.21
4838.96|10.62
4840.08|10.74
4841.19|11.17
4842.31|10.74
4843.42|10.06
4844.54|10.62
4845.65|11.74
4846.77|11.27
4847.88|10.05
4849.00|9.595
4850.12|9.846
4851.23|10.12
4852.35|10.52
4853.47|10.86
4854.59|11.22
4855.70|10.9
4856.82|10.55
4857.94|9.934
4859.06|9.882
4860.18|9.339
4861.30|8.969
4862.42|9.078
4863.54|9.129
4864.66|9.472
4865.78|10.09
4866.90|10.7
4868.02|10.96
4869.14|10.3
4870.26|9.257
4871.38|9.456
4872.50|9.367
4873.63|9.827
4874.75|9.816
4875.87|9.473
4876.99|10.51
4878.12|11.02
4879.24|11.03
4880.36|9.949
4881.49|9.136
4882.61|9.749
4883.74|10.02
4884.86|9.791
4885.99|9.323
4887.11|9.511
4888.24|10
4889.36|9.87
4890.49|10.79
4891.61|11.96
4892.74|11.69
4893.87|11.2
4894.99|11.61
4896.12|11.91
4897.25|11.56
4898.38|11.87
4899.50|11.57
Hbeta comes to 1.6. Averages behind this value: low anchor 11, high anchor 10.1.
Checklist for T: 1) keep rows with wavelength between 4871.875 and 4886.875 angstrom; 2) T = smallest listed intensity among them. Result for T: 9.136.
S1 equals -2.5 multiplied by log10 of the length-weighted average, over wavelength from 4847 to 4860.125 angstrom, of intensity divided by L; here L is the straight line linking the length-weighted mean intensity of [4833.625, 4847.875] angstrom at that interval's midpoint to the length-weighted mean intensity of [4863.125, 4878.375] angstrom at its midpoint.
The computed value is 0.031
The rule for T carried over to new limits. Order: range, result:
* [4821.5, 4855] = 9.595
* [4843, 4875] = 8.969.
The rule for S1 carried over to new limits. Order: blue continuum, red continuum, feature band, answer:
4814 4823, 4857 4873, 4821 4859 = 0.001 mag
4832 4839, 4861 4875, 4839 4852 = 0.031 mag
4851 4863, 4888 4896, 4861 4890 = 0.084 mag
